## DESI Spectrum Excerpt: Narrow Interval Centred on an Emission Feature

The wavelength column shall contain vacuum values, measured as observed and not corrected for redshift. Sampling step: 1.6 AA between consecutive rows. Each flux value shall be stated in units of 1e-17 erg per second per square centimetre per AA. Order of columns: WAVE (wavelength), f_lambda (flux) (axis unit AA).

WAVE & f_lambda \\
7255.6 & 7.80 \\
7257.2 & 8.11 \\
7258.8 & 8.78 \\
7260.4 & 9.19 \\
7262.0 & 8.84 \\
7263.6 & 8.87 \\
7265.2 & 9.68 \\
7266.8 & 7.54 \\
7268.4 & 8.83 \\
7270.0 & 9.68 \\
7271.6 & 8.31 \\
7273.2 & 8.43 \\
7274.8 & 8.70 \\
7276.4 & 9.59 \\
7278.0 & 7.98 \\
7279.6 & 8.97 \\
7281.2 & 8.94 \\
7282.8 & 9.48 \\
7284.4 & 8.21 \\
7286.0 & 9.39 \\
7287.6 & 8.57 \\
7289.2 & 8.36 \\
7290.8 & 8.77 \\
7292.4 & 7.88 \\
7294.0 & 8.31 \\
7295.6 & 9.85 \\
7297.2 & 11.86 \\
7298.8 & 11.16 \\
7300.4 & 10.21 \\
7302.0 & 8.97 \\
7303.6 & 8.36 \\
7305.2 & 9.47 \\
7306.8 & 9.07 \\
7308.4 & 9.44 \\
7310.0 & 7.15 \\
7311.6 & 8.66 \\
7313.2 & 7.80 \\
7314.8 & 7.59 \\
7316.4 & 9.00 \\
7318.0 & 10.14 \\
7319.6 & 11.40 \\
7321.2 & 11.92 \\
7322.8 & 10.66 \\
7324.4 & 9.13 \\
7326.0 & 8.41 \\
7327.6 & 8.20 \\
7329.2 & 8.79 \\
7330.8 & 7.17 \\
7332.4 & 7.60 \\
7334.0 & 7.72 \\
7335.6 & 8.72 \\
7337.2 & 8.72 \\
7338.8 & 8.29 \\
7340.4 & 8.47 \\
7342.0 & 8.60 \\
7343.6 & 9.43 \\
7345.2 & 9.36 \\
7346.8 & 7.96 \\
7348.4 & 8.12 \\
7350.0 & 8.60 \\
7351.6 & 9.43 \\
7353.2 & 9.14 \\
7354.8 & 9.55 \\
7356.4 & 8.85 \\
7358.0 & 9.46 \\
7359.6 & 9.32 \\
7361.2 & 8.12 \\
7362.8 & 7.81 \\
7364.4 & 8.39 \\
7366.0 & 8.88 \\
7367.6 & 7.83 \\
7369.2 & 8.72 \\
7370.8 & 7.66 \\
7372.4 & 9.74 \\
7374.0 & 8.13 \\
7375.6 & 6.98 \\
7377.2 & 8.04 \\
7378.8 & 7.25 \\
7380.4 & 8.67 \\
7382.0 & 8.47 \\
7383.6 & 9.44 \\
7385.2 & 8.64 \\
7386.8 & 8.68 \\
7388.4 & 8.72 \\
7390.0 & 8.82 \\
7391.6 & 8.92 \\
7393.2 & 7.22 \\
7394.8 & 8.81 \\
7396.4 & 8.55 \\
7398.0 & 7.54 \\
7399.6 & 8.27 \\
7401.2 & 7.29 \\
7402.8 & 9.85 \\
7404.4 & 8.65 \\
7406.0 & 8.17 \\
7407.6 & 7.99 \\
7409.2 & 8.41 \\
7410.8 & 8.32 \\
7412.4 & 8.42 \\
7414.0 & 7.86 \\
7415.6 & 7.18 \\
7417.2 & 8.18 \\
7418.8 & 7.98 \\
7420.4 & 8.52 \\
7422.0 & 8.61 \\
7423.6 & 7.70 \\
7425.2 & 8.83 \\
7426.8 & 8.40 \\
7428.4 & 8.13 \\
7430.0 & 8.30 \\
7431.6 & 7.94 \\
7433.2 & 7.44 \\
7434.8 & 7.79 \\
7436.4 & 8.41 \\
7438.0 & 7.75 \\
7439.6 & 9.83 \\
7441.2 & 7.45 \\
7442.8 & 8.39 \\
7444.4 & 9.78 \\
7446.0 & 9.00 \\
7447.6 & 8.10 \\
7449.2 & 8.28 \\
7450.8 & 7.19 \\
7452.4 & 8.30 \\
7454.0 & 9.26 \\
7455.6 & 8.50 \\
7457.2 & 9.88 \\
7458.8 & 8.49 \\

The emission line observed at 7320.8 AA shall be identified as [N II]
